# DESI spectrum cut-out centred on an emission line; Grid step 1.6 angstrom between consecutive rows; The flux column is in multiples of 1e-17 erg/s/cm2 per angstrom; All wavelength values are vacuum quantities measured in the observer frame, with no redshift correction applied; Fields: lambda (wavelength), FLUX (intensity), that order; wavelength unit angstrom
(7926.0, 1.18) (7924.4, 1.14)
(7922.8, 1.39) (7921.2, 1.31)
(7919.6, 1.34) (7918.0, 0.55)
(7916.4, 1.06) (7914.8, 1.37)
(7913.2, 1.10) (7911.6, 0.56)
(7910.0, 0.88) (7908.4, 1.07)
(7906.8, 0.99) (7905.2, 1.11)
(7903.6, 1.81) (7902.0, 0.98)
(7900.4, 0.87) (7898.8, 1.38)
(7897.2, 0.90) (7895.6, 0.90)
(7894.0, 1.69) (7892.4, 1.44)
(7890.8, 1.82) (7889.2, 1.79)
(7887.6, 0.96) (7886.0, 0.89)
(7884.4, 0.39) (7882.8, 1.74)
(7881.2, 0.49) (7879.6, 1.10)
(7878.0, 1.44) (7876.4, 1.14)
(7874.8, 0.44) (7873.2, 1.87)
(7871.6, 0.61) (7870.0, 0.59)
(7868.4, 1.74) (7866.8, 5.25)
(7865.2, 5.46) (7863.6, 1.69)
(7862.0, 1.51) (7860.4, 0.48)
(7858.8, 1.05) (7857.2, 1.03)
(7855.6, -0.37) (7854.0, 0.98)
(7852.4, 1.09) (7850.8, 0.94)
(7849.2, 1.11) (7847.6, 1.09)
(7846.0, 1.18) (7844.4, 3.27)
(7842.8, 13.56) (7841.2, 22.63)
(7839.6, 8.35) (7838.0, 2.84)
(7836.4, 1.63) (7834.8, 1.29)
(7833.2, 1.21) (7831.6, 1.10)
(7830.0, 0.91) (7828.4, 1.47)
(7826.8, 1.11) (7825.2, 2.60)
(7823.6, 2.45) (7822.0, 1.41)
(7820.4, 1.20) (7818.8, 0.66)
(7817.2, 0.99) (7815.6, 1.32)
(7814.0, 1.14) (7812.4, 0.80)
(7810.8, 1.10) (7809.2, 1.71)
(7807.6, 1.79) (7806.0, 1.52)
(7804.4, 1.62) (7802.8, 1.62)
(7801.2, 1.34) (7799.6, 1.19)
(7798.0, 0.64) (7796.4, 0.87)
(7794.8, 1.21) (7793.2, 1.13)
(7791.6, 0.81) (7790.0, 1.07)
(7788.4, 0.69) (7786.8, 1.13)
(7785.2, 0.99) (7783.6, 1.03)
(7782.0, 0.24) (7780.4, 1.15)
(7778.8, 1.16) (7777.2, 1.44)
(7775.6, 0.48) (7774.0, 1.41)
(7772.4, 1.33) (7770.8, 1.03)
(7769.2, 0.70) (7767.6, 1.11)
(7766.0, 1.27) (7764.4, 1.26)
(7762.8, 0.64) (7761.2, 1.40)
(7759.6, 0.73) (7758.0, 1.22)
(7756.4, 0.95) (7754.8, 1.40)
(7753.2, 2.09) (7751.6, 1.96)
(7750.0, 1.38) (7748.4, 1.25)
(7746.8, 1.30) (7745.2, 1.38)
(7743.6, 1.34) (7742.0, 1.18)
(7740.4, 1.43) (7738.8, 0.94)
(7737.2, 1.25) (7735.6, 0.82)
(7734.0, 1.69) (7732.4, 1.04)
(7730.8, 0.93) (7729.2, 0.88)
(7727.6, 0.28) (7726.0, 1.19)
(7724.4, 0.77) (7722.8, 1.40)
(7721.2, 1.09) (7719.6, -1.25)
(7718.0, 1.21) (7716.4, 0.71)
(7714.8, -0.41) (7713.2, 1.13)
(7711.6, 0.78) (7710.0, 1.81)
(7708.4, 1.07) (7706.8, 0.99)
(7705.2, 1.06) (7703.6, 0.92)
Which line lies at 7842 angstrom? H-alpha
